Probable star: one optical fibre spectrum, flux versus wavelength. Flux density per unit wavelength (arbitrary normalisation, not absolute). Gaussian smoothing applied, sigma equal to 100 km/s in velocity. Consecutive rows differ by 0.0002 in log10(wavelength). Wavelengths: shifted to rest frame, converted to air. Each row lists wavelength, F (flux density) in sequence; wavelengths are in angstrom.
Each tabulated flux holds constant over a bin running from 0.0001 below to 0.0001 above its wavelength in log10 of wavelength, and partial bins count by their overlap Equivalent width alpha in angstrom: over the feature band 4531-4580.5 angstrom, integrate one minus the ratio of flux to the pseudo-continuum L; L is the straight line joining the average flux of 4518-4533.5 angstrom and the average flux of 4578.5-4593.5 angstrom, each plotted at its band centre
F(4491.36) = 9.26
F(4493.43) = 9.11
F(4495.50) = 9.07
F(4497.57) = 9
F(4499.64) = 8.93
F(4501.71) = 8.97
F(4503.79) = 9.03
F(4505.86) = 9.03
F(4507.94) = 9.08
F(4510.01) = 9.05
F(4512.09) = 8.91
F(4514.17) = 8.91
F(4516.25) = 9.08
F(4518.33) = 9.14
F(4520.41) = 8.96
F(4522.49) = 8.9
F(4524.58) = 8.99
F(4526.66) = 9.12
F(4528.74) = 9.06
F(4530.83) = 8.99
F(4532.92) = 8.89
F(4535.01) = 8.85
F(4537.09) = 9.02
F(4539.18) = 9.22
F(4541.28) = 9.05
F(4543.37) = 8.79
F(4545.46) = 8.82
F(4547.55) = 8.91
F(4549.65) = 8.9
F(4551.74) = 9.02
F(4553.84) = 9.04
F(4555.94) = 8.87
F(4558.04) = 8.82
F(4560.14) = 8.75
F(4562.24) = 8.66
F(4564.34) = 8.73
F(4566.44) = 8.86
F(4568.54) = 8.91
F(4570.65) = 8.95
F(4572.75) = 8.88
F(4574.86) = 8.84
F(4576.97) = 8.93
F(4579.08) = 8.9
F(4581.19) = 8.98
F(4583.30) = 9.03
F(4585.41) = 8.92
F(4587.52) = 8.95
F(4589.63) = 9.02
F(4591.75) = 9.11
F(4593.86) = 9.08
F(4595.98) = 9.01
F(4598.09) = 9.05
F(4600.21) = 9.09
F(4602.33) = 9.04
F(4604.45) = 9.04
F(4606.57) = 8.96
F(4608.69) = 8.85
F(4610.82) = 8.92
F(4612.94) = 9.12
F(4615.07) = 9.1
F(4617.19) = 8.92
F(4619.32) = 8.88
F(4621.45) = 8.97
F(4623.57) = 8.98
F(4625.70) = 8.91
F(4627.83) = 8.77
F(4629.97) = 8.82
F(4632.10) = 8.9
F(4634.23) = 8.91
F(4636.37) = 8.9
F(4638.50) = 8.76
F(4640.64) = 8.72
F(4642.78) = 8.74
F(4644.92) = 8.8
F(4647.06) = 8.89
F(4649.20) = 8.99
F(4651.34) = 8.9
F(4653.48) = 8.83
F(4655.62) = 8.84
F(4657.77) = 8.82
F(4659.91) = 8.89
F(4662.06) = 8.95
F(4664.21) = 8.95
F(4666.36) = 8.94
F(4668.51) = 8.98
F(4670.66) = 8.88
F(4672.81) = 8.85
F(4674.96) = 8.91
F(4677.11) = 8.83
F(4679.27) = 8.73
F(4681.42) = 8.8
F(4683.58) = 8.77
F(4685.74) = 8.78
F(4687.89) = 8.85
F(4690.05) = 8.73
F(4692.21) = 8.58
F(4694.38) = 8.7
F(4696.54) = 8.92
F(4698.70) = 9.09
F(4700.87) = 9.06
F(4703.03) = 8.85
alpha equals 0.6 angstrom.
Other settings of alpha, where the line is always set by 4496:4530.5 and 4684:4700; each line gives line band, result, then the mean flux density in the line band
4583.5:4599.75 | -0.2 angstrom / 9.03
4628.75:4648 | 0.1 angstrom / 8.82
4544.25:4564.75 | 0.2 angstrom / 8.86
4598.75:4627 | -0.3 angstrom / 8.98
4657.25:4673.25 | -0.1 angstrom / 8.91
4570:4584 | 0.0 angstrom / 8.92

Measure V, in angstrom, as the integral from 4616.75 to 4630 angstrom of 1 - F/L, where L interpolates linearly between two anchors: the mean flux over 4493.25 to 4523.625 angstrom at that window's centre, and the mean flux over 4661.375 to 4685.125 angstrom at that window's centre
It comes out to 0.0 angstrom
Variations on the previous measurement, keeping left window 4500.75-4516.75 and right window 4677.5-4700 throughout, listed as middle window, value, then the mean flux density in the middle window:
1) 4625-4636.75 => 0.0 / 8.86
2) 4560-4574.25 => 0.2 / 8.83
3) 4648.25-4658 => 0.0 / 8.88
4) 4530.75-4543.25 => 0.0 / 8.99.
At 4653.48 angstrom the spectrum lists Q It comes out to 8.83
